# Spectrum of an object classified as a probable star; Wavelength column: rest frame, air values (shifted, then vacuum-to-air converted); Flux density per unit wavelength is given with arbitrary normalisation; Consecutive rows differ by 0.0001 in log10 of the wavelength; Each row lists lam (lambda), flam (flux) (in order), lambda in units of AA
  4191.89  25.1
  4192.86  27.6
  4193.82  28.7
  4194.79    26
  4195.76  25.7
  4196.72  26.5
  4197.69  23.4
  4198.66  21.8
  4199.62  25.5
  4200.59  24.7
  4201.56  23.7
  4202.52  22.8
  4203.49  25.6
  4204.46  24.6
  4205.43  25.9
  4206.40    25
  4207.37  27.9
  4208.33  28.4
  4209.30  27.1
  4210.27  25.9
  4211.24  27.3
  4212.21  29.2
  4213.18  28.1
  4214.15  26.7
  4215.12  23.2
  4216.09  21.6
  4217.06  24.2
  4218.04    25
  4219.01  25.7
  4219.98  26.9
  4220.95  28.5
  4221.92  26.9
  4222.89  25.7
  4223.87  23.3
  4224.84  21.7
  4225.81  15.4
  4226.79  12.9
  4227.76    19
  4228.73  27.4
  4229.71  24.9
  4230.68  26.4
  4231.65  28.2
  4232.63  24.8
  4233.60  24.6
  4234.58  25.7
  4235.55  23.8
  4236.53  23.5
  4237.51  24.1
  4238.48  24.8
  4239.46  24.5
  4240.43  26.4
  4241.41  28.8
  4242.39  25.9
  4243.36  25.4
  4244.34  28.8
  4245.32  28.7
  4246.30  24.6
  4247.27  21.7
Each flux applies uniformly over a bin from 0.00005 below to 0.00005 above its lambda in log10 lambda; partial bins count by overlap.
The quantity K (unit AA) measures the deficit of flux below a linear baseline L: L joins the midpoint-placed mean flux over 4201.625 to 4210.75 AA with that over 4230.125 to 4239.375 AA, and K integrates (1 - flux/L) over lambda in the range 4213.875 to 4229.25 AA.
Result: 1.3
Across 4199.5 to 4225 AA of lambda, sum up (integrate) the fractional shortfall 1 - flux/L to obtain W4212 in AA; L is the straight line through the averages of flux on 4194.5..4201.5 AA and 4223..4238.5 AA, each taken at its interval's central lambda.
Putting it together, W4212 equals -1.73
